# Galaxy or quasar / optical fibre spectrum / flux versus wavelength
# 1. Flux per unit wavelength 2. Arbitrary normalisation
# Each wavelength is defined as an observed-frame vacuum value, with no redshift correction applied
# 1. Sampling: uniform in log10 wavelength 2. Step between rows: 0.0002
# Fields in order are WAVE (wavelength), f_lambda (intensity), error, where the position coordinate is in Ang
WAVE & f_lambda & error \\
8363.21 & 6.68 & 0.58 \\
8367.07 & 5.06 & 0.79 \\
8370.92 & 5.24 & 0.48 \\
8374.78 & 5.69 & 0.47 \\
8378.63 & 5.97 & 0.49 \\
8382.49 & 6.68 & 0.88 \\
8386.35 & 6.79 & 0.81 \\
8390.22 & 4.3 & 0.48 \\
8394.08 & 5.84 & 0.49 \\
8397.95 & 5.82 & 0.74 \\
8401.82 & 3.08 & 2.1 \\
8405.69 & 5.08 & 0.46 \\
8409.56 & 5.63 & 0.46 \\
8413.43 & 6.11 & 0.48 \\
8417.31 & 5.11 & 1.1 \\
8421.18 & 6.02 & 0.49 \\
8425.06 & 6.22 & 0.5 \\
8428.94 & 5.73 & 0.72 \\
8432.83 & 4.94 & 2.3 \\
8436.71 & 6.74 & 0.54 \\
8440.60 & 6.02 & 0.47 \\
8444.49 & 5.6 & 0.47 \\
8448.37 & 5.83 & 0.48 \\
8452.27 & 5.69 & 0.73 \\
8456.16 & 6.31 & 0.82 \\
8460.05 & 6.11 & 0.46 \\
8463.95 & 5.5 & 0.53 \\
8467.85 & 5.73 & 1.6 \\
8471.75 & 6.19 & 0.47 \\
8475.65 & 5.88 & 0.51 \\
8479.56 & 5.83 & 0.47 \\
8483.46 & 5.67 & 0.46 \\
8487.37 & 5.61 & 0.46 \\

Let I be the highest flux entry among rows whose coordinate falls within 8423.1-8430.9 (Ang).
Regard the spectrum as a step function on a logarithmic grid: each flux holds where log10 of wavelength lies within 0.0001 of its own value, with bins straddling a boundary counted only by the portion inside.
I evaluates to 6.22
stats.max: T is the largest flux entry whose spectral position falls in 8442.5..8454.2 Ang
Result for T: 5.83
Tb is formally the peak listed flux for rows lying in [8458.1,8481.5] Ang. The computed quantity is 6.19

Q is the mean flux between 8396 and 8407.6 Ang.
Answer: 4.66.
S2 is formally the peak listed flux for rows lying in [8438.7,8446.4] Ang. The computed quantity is 6.02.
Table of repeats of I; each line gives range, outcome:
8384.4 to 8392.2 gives 6.79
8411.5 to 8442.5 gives 6.74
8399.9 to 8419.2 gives 6.11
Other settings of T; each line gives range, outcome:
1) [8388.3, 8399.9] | 5.84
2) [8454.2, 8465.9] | 6.31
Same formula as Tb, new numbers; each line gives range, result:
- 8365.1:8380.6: 5.97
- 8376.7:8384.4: 6.68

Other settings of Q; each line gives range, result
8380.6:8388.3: 6.73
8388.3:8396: 5.07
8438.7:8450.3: 5.82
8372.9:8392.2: 5.89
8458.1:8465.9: 5.81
